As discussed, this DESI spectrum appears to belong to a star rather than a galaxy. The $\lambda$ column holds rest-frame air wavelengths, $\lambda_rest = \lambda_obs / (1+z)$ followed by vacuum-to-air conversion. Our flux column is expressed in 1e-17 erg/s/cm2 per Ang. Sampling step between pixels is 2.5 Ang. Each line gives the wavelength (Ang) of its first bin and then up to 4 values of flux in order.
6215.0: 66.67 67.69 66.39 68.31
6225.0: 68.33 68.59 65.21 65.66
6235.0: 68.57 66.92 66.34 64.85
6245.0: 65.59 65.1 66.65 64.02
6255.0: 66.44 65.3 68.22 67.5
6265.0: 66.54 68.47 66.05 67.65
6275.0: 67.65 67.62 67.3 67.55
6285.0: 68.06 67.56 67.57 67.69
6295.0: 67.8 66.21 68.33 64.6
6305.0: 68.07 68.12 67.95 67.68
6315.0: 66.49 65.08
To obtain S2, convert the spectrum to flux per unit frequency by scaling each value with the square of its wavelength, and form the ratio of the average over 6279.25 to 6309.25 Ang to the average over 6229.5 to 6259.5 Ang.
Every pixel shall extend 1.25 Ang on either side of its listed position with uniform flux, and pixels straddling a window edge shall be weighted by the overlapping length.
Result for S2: 1.04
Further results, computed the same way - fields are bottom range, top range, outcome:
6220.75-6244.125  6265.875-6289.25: 1.02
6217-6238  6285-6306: 1.02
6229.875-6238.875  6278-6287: 1.03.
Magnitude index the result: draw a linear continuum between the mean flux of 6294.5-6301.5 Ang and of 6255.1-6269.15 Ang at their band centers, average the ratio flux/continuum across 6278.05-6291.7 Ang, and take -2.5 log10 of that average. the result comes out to -0.01 mag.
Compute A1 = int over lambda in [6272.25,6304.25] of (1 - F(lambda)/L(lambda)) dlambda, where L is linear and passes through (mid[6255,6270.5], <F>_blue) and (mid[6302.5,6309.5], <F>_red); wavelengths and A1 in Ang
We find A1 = 0.0 Ang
